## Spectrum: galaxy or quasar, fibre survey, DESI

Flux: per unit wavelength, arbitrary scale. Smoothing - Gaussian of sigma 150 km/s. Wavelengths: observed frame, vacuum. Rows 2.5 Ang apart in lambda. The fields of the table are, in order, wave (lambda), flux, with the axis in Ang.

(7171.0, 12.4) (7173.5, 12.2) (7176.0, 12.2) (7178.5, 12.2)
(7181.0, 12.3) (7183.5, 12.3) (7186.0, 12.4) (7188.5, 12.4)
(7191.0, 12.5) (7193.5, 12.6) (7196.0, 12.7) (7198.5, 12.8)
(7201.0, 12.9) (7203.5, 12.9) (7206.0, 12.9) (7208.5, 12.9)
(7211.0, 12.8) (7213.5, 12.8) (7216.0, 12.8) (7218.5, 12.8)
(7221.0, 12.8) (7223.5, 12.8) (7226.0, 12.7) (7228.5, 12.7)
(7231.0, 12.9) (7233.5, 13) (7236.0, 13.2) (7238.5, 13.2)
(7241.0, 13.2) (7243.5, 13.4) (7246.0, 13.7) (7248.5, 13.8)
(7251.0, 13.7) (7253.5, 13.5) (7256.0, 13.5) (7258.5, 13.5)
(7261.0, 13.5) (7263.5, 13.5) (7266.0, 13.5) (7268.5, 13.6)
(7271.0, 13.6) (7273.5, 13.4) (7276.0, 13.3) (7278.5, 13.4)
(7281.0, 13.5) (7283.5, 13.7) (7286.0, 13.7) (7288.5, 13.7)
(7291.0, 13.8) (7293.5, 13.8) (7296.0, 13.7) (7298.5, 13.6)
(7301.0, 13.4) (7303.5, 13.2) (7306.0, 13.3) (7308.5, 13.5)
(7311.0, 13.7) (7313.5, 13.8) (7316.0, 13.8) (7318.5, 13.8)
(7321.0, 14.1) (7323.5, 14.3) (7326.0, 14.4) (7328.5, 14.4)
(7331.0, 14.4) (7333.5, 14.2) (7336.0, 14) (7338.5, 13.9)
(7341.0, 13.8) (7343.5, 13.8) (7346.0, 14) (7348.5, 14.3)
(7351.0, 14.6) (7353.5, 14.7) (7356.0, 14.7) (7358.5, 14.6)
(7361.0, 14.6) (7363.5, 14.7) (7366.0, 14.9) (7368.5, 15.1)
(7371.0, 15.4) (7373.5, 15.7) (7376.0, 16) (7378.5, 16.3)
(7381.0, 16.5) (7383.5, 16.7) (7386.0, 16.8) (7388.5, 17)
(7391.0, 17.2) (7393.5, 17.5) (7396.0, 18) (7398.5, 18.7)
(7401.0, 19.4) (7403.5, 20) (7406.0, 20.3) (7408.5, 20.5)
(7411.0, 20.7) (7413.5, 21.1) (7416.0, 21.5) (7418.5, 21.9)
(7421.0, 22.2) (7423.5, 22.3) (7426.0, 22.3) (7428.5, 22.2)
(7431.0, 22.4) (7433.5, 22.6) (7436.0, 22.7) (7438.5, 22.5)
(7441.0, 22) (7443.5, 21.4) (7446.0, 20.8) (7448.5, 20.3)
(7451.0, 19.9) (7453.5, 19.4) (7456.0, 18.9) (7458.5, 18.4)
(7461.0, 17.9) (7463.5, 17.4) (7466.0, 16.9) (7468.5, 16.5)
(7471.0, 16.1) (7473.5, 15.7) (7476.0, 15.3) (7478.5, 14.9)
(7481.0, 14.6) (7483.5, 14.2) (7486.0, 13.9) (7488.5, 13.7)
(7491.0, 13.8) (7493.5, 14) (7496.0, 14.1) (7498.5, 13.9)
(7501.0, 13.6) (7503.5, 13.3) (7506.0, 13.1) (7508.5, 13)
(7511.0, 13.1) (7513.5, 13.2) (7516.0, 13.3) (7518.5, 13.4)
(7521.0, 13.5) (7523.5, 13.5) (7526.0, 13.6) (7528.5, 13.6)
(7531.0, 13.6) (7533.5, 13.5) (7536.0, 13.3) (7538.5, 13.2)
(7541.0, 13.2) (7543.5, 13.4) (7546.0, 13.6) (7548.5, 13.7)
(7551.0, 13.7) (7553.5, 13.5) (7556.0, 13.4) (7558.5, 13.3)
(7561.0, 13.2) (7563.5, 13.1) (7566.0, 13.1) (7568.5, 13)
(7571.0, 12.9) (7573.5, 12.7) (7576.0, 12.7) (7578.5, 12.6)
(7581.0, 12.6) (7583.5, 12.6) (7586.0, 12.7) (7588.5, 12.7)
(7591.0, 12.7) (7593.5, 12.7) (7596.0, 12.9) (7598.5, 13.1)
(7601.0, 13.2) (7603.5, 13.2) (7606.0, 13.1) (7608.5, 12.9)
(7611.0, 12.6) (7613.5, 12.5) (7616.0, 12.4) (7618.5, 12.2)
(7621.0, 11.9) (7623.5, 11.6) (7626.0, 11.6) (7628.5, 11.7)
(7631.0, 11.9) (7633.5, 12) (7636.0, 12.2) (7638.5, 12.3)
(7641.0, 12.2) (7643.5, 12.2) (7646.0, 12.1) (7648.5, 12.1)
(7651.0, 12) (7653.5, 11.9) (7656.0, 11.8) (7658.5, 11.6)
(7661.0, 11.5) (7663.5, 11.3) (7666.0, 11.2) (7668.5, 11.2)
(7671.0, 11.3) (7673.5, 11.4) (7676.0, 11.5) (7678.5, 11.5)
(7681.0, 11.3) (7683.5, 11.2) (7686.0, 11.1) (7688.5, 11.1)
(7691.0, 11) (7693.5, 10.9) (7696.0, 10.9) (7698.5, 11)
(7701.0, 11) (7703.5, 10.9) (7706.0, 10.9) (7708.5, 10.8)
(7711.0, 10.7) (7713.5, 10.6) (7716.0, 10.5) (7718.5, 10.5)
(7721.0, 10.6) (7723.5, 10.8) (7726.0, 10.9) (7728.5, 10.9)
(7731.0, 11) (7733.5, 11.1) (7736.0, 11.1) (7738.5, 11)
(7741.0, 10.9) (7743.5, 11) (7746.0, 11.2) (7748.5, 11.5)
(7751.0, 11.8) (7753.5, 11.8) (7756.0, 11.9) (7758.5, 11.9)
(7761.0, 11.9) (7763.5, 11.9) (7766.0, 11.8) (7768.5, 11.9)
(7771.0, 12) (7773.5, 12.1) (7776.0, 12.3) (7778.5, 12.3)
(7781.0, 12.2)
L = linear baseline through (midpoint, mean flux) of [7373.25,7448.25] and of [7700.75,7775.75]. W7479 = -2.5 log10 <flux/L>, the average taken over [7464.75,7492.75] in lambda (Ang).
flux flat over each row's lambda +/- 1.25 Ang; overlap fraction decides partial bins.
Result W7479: 0.202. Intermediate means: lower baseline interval 19.9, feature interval 15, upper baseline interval 11.2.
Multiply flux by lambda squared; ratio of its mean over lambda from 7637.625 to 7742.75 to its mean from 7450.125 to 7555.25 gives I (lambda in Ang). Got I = 0.81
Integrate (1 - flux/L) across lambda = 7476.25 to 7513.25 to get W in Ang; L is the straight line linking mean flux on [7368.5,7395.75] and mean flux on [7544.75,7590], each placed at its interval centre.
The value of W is 1.5 Ang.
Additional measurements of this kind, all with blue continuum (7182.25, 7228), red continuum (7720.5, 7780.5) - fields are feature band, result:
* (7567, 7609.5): -3.51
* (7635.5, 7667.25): -0.40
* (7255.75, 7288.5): -2.50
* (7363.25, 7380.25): -4.37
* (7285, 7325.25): -3.93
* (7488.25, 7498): -1.49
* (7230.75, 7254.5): -1.41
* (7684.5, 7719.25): 2.26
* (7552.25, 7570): -1.94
